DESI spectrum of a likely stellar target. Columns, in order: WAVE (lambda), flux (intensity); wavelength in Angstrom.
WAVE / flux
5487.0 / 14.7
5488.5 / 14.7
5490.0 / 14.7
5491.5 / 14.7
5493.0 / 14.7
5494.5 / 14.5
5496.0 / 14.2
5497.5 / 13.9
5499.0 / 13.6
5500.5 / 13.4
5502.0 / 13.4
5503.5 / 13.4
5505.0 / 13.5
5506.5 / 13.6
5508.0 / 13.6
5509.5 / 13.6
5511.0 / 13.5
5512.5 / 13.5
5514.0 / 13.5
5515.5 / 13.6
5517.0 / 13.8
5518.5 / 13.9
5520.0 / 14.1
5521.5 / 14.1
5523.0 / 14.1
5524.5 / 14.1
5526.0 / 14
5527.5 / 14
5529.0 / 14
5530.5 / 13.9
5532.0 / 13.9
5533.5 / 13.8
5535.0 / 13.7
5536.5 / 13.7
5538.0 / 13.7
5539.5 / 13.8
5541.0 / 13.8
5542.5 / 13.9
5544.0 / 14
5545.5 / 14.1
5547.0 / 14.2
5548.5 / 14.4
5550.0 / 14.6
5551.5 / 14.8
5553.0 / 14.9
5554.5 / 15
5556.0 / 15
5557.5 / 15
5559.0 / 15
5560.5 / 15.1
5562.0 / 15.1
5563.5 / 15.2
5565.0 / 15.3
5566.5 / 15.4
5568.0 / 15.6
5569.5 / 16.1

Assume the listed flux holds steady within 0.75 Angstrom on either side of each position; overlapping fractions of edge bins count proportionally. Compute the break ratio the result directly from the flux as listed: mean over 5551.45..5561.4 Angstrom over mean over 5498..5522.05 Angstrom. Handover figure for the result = 1.1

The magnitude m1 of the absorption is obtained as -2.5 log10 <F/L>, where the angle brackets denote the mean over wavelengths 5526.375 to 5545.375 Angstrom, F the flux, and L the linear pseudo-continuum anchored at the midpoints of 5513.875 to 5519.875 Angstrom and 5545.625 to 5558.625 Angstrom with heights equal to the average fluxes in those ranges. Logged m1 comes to 0.032 mag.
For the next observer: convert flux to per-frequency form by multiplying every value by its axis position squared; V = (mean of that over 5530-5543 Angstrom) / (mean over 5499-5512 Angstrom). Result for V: 1.03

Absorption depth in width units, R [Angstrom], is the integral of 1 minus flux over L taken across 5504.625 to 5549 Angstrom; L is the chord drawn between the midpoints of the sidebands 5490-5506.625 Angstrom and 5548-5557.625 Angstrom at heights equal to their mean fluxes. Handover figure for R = 1.7 Angstrom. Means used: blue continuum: 13.9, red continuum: 14.8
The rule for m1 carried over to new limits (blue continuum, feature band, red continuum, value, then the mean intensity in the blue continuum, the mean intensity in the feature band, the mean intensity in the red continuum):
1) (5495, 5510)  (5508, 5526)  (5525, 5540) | 0.00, 13.6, 13.8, 13.9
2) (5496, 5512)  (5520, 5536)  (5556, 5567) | 0.02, 13.6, 14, 15.1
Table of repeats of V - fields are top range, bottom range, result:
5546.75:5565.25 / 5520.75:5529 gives 1.07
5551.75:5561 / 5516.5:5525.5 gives 1.08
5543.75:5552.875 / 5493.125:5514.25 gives 1.07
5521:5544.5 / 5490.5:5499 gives 0.98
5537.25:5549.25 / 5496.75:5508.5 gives 1.05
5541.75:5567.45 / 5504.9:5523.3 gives 1.09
